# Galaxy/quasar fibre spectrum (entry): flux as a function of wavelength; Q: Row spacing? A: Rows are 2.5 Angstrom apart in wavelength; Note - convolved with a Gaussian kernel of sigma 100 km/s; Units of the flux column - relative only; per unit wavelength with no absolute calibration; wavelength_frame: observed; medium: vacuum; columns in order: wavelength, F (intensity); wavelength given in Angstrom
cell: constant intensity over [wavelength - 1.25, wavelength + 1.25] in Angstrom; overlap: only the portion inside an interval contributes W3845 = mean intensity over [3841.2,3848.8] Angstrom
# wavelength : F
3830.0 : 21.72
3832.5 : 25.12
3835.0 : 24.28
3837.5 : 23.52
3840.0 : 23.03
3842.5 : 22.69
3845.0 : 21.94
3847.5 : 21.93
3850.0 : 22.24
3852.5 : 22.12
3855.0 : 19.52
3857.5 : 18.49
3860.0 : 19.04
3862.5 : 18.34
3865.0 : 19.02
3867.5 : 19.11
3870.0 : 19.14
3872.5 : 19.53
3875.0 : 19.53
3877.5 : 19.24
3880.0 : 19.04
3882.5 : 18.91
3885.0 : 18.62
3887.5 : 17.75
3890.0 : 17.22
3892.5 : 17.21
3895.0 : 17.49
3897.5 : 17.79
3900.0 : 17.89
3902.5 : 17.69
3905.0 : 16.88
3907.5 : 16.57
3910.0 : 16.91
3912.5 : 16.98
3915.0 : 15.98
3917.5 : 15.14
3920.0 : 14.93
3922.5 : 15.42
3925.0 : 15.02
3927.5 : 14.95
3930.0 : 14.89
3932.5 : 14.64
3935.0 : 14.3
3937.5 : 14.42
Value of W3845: 22.2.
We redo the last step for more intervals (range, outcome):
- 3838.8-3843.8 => 22.8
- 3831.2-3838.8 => 24.3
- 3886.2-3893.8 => 17.4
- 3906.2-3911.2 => 16.7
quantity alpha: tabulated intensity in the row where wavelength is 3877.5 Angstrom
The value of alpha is 19.24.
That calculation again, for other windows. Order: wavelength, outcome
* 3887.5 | 17.75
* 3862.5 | 18.34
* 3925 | 15.02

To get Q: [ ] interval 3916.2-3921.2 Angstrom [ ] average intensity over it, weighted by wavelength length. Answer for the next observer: 15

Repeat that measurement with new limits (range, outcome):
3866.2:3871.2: 19.1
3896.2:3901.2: 17.8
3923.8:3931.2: 15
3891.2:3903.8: 17.6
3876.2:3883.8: 19.1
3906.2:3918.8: 16.3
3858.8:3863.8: 18.7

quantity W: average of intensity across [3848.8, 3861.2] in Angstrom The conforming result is 20.3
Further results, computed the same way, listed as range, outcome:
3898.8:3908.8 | 17.3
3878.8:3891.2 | 18.3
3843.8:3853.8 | 22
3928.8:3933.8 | 14.8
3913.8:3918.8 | 15.5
